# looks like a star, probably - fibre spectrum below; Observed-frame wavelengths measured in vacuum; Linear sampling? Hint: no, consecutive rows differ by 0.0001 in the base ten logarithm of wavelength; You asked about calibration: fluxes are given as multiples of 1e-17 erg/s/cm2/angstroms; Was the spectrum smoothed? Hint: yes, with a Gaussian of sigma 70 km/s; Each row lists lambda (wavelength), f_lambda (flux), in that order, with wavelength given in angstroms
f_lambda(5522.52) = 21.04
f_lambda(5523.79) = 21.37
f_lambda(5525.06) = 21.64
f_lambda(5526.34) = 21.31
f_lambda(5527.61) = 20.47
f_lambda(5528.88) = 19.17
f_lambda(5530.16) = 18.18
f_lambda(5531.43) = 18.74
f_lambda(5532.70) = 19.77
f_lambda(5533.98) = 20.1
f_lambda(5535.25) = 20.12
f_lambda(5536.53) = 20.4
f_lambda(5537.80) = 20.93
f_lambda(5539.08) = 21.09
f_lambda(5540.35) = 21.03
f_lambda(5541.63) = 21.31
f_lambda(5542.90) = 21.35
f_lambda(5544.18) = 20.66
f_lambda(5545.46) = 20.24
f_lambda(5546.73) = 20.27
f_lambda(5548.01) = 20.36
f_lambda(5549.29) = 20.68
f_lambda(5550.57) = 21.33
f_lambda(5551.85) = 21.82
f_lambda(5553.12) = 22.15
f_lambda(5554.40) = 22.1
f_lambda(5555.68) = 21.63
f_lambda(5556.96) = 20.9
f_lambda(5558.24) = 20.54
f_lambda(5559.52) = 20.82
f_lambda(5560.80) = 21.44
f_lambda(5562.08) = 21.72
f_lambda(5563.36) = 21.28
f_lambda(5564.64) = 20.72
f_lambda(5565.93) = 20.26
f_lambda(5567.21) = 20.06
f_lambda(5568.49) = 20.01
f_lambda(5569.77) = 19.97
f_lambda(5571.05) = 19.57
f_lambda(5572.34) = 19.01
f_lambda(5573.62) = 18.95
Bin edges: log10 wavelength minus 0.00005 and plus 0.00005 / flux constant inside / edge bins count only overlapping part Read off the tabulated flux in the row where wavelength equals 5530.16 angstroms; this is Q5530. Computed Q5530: 18.18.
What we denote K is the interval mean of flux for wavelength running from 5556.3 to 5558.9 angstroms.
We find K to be 20.7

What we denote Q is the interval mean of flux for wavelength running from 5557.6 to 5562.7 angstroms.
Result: 21.1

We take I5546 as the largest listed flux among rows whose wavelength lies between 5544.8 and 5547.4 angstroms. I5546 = 20.27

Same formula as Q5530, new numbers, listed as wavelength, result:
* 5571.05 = 19.57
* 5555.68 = 21.63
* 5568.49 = 20.01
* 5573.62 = 18.95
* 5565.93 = 20.26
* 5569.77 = 19.97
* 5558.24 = 20.54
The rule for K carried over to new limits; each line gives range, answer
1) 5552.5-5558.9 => 21.4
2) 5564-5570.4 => 20.2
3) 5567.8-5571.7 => 19.9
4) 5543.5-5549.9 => 20.4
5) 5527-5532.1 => 19.2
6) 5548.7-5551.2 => 21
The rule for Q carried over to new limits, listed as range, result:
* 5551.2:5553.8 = 22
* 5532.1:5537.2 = 20.1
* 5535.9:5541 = 20.9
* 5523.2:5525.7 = 21.5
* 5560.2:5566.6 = 21.1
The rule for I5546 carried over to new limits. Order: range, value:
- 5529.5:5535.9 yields 20.12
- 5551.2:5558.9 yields 22.15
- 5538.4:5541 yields 21.09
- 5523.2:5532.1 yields 21.64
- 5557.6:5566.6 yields 21.72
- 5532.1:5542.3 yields 21.31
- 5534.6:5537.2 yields 20.4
